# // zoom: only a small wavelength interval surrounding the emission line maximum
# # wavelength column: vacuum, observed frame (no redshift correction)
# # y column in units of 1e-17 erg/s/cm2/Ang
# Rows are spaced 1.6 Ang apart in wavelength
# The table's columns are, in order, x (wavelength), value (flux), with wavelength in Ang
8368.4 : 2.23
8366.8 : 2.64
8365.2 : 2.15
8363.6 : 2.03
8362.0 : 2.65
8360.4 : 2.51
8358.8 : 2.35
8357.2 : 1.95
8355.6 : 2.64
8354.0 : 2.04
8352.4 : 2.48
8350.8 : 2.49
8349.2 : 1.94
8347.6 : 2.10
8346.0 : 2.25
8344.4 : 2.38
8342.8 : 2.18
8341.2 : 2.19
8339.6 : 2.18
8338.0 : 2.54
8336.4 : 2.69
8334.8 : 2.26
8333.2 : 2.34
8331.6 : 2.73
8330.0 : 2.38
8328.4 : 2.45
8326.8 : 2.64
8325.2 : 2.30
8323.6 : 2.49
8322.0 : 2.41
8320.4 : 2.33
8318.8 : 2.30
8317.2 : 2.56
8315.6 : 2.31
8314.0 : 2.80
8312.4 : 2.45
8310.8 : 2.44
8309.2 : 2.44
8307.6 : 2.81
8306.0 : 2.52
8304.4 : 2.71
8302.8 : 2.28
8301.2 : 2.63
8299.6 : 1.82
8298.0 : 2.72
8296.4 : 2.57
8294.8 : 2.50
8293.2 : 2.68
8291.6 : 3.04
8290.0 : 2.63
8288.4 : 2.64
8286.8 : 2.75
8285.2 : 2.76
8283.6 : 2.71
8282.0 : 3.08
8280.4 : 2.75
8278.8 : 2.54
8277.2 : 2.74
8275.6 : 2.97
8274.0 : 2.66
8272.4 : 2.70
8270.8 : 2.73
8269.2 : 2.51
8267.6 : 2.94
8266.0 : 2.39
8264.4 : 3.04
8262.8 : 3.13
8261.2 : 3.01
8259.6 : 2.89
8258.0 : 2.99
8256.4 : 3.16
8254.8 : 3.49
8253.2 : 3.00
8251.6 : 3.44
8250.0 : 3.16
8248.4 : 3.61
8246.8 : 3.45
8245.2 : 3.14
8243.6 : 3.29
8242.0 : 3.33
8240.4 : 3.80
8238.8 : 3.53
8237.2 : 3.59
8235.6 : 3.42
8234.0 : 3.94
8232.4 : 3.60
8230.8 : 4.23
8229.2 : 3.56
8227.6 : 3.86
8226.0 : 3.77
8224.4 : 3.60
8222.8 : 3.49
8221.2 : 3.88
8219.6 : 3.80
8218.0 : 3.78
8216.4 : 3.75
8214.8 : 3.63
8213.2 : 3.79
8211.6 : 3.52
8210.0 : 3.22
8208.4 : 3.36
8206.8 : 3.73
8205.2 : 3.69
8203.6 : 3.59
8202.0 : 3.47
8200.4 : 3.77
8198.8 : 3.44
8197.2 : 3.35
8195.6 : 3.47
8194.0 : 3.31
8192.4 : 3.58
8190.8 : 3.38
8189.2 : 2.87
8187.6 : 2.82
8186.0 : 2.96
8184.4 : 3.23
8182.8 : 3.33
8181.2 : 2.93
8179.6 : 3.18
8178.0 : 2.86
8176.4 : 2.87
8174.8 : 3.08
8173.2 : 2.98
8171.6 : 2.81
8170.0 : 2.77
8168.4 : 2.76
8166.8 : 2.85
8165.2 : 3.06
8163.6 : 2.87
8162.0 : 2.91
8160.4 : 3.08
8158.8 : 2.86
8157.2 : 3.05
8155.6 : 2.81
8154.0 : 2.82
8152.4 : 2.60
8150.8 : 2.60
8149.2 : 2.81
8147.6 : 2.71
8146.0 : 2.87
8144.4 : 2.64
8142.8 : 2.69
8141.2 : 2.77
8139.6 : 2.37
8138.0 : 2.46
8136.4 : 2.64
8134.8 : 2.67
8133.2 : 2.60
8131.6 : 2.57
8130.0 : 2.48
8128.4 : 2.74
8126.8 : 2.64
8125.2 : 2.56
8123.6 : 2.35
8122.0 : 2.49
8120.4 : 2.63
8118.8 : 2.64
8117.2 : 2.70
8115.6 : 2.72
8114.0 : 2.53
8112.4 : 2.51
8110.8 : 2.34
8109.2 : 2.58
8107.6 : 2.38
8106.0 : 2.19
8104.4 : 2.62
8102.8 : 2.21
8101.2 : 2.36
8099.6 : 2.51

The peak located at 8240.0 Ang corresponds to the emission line [N II]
